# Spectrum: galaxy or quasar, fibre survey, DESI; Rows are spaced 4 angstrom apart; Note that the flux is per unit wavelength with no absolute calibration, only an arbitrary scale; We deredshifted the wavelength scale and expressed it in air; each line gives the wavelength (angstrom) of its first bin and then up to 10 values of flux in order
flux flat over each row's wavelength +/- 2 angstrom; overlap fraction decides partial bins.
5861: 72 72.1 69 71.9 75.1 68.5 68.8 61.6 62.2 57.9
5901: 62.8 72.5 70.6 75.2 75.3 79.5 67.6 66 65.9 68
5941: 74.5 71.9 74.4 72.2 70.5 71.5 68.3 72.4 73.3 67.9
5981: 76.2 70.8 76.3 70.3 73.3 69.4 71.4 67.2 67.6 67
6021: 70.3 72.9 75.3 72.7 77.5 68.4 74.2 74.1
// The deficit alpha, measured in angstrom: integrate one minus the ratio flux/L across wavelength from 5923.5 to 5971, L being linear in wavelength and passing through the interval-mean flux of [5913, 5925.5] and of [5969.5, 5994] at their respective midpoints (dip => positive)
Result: 2.3 angstrom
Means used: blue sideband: 75.1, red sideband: 72.6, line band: 70.3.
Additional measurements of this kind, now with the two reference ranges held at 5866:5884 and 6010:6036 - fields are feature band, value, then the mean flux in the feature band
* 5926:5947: 0.56 angstrom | 69.2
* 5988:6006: -0.22 angstrom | 71.9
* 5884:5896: 1.31 angstrom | 63.3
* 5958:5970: 0.08 angstrom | 70.6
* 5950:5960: -0.09 angstrom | 71.7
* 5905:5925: -0.87 angstrom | 74.1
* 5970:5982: -0.18 angstrom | 72.1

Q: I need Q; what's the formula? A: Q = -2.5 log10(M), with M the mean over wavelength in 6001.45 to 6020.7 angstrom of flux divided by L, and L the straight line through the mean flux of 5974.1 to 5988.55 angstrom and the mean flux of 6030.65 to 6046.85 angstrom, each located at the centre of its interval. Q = 0.06 mag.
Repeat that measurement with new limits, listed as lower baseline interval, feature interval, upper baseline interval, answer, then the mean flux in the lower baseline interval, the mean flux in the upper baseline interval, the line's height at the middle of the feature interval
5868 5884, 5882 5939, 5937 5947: 0.055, 71.1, 72.2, 71.7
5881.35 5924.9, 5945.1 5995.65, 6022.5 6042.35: -0.014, 68.6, 73.4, 71.1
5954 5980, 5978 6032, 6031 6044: 0.010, 70.9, 73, 72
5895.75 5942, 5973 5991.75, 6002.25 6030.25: -0.042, 69.7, 70.1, 70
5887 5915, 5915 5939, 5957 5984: -0.036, 66.1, 71.5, 68.1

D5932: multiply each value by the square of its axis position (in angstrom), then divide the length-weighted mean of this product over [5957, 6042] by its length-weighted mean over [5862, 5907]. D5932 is 1.10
